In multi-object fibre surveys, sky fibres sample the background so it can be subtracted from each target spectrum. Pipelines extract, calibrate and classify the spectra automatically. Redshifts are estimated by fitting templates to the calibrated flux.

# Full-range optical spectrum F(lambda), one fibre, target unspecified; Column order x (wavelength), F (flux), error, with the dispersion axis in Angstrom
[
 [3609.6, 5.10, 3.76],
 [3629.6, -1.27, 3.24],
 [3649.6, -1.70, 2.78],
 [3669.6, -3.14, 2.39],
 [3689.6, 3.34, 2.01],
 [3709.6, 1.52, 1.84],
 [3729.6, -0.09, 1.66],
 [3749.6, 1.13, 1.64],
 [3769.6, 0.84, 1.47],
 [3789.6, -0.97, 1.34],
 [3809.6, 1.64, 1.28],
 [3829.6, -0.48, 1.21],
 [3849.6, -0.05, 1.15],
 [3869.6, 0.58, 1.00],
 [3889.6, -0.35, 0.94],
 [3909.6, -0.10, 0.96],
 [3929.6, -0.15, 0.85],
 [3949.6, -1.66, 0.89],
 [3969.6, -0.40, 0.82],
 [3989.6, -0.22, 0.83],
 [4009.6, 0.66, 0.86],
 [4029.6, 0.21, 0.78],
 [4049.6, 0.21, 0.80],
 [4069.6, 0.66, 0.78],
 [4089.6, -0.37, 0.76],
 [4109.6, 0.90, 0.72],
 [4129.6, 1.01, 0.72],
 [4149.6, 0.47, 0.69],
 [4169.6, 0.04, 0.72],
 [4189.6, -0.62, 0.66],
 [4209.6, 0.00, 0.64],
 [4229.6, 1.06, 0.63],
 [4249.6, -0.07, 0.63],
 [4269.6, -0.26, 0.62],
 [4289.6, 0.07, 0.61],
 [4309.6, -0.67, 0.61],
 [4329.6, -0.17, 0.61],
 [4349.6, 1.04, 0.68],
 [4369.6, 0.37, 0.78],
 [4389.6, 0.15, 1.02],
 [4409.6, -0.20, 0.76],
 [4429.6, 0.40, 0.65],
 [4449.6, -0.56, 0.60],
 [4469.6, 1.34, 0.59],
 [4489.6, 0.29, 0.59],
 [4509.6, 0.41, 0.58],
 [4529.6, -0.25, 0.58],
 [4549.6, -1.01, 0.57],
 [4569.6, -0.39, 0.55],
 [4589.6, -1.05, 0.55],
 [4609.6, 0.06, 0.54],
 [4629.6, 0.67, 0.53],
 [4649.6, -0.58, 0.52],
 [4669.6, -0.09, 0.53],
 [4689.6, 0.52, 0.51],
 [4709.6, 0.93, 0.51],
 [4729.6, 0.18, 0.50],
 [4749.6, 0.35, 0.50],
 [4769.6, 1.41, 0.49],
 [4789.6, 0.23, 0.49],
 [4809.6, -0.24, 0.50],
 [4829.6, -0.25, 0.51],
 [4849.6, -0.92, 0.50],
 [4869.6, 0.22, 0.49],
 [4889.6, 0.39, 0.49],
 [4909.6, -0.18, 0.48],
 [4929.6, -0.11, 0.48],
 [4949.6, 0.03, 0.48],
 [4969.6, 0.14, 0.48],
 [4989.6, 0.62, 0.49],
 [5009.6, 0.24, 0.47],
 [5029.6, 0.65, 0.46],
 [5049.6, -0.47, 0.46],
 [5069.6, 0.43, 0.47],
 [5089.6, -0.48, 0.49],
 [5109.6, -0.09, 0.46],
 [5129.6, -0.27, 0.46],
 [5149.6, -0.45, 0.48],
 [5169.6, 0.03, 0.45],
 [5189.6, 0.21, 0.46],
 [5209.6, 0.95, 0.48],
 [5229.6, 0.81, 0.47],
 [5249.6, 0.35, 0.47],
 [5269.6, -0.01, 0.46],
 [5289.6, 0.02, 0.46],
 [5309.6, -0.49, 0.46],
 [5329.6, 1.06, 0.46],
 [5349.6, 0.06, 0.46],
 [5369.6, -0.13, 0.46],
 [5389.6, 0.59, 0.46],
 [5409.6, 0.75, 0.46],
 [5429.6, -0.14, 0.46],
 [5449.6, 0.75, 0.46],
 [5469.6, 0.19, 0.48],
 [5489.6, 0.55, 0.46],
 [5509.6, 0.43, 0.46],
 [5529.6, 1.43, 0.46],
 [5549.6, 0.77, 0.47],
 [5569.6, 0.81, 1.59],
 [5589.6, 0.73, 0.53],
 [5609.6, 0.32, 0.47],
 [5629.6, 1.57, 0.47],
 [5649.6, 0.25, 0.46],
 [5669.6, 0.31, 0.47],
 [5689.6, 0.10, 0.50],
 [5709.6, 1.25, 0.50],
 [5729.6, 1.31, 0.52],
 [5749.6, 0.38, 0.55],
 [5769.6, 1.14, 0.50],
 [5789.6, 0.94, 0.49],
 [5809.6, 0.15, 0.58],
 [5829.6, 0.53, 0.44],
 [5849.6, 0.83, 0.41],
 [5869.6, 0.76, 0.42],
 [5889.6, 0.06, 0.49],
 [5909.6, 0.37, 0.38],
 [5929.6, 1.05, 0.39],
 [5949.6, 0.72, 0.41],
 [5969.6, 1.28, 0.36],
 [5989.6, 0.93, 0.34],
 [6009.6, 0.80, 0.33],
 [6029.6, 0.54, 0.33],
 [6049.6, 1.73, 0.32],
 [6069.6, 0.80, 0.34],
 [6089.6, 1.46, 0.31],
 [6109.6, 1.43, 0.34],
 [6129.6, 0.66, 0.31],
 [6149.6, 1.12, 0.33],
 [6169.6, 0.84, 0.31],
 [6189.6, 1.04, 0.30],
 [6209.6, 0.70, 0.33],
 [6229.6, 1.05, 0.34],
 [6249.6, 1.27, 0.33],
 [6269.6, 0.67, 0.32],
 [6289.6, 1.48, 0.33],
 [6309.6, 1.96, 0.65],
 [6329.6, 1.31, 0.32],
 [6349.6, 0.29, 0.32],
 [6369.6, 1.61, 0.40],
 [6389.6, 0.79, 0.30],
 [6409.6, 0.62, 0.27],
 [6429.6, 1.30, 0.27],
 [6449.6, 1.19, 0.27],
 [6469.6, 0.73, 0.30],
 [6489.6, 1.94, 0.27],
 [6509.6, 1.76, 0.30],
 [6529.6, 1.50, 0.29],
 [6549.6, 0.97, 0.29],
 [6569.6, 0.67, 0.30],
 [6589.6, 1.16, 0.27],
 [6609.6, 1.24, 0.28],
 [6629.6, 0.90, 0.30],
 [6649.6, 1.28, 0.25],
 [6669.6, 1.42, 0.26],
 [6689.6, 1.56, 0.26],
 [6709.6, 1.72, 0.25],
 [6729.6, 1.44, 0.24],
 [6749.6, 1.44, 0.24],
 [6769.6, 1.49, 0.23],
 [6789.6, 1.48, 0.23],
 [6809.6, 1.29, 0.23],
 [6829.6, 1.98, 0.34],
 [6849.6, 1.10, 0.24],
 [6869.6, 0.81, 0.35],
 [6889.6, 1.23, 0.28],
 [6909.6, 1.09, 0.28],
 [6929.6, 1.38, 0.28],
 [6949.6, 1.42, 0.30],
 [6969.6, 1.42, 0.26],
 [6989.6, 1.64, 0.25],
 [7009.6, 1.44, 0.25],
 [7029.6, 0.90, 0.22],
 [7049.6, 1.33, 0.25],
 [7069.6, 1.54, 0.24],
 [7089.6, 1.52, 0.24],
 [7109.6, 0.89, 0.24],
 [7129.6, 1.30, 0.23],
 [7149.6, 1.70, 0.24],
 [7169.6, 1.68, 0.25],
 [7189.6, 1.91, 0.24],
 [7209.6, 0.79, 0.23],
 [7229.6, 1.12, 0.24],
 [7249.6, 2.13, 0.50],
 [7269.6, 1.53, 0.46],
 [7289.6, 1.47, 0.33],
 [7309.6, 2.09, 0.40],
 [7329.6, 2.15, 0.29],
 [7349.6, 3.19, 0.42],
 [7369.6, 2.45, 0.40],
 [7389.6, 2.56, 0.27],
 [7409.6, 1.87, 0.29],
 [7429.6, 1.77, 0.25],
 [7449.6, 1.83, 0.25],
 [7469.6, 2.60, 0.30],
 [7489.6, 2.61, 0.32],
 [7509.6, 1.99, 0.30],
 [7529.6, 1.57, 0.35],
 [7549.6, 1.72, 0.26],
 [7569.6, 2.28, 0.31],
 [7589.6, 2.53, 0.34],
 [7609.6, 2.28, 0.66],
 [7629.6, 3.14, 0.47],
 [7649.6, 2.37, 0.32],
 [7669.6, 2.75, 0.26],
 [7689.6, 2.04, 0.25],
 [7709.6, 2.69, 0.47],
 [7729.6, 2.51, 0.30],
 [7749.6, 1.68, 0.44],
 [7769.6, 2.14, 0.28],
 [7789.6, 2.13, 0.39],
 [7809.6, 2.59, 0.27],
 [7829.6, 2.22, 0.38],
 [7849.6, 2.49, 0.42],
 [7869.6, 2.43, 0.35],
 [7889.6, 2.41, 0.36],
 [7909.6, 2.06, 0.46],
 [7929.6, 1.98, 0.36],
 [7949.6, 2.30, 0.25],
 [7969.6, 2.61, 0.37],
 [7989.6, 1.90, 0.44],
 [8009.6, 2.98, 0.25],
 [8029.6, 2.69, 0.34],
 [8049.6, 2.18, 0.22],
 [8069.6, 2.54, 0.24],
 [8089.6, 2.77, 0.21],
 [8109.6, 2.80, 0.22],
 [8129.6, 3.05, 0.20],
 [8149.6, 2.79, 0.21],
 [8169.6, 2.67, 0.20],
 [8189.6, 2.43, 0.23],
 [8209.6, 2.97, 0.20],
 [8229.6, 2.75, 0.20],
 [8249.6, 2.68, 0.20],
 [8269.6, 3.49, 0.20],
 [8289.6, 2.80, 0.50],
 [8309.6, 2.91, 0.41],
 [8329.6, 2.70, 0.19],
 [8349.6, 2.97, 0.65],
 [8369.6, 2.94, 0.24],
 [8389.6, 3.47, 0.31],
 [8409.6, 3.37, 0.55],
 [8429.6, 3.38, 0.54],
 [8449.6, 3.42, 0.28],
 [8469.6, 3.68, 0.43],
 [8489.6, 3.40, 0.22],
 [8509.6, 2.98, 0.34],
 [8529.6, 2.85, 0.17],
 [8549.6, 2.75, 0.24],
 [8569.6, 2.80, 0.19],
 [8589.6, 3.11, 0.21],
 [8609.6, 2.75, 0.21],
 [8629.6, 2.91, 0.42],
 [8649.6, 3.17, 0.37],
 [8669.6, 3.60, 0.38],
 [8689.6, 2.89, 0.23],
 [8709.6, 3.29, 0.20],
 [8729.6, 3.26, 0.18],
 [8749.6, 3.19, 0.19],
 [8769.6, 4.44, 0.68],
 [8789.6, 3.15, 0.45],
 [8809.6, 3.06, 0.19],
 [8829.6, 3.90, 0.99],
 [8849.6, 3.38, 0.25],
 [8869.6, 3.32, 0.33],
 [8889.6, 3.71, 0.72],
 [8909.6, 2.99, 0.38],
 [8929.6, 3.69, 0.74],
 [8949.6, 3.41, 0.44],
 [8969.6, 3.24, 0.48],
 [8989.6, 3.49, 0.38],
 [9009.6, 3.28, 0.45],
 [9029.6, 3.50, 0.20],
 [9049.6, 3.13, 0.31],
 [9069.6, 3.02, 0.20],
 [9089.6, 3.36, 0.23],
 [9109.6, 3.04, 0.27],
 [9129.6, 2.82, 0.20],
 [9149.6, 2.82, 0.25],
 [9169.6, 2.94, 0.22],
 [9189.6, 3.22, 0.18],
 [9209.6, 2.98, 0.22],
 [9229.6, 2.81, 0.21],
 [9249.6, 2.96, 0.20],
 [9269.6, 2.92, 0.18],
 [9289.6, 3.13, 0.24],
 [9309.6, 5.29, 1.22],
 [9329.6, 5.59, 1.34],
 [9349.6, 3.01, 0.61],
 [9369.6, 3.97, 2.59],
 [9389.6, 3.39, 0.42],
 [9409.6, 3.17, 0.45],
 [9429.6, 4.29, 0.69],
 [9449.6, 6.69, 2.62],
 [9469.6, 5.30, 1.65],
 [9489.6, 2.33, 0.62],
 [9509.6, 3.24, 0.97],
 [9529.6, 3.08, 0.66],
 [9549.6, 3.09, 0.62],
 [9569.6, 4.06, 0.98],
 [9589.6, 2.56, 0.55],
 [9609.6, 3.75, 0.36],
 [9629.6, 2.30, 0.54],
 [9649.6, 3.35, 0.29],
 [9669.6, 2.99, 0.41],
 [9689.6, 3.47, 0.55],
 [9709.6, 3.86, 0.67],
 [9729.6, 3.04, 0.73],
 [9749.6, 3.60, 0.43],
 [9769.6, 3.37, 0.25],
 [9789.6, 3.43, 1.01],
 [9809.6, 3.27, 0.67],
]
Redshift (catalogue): 0.835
